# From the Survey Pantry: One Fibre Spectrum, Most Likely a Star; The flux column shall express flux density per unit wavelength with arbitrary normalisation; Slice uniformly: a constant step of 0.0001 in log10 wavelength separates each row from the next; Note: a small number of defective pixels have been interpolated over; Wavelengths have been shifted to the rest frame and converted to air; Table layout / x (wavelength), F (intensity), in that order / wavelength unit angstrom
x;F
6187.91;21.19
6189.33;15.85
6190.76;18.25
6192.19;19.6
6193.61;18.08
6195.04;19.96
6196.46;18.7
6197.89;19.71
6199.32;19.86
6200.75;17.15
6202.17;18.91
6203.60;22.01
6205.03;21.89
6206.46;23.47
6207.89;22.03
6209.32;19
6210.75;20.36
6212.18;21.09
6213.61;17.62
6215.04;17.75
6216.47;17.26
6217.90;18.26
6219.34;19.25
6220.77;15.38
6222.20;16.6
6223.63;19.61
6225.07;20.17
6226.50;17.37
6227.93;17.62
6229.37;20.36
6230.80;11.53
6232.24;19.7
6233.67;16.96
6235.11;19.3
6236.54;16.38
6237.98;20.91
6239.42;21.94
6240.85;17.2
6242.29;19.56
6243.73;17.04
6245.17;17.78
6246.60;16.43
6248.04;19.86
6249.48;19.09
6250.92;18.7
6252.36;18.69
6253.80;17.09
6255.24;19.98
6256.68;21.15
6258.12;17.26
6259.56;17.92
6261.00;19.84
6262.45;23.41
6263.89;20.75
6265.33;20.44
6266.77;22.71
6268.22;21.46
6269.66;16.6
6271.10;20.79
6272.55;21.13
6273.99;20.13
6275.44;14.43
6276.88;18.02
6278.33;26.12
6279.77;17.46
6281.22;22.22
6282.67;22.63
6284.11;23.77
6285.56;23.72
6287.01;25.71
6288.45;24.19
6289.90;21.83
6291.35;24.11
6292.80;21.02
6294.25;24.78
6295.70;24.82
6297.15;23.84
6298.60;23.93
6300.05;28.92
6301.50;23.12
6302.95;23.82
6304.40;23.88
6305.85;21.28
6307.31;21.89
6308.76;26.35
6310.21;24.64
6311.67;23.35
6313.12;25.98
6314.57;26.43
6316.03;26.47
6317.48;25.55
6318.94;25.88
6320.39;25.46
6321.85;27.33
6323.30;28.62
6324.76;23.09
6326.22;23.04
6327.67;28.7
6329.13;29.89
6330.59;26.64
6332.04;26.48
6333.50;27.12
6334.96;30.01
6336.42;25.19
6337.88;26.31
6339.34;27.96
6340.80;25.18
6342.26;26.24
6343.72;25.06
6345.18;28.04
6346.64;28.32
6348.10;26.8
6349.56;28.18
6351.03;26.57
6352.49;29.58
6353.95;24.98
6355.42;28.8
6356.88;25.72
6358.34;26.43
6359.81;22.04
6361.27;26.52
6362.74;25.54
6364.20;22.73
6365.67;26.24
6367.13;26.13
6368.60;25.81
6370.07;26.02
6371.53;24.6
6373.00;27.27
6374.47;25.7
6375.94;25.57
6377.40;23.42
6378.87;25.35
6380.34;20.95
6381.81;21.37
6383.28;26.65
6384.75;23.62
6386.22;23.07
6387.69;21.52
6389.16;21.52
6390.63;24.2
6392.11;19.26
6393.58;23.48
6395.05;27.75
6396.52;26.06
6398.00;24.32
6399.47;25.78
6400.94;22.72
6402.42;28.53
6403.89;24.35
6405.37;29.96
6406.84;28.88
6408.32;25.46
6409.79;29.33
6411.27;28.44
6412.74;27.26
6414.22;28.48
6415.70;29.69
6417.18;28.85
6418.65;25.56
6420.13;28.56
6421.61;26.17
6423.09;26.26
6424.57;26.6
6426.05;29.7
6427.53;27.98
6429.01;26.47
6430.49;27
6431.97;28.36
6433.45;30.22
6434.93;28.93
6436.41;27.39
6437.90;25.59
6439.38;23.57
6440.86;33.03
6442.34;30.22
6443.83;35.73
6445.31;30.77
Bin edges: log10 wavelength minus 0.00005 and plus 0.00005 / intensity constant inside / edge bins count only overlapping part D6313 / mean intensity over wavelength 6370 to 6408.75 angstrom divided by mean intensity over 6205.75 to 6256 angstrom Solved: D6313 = 1.33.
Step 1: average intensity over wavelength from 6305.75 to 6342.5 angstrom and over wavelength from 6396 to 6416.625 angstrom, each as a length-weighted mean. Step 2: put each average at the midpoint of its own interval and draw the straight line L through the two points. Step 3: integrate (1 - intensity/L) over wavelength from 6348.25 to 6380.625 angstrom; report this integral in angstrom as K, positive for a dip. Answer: 1.0 angstrom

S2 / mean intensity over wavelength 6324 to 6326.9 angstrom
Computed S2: 23.1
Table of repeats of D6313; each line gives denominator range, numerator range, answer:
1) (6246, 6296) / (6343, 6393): 1.21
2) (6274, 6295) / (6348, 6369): 1.18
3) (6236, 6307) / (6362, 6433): 1.23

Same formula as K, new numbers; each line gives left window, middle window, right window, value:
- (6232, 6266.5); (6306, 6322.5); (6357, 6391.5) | -2.5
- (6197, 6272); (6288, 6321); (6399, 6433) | -3.1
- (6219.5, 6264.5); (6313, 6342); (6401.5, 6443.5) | -4.5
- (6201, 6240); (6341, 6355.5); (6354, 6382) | -1.7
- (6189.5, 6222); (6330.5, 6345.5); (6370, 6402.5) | -2.5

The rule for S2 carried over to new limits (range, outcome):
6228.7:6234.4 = 17.1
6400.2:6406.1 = 26.4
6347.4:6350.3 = 27.4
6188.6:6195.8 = 18.4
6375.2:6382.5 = 23.4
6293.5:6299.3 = 24.3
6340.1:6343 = 25.7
